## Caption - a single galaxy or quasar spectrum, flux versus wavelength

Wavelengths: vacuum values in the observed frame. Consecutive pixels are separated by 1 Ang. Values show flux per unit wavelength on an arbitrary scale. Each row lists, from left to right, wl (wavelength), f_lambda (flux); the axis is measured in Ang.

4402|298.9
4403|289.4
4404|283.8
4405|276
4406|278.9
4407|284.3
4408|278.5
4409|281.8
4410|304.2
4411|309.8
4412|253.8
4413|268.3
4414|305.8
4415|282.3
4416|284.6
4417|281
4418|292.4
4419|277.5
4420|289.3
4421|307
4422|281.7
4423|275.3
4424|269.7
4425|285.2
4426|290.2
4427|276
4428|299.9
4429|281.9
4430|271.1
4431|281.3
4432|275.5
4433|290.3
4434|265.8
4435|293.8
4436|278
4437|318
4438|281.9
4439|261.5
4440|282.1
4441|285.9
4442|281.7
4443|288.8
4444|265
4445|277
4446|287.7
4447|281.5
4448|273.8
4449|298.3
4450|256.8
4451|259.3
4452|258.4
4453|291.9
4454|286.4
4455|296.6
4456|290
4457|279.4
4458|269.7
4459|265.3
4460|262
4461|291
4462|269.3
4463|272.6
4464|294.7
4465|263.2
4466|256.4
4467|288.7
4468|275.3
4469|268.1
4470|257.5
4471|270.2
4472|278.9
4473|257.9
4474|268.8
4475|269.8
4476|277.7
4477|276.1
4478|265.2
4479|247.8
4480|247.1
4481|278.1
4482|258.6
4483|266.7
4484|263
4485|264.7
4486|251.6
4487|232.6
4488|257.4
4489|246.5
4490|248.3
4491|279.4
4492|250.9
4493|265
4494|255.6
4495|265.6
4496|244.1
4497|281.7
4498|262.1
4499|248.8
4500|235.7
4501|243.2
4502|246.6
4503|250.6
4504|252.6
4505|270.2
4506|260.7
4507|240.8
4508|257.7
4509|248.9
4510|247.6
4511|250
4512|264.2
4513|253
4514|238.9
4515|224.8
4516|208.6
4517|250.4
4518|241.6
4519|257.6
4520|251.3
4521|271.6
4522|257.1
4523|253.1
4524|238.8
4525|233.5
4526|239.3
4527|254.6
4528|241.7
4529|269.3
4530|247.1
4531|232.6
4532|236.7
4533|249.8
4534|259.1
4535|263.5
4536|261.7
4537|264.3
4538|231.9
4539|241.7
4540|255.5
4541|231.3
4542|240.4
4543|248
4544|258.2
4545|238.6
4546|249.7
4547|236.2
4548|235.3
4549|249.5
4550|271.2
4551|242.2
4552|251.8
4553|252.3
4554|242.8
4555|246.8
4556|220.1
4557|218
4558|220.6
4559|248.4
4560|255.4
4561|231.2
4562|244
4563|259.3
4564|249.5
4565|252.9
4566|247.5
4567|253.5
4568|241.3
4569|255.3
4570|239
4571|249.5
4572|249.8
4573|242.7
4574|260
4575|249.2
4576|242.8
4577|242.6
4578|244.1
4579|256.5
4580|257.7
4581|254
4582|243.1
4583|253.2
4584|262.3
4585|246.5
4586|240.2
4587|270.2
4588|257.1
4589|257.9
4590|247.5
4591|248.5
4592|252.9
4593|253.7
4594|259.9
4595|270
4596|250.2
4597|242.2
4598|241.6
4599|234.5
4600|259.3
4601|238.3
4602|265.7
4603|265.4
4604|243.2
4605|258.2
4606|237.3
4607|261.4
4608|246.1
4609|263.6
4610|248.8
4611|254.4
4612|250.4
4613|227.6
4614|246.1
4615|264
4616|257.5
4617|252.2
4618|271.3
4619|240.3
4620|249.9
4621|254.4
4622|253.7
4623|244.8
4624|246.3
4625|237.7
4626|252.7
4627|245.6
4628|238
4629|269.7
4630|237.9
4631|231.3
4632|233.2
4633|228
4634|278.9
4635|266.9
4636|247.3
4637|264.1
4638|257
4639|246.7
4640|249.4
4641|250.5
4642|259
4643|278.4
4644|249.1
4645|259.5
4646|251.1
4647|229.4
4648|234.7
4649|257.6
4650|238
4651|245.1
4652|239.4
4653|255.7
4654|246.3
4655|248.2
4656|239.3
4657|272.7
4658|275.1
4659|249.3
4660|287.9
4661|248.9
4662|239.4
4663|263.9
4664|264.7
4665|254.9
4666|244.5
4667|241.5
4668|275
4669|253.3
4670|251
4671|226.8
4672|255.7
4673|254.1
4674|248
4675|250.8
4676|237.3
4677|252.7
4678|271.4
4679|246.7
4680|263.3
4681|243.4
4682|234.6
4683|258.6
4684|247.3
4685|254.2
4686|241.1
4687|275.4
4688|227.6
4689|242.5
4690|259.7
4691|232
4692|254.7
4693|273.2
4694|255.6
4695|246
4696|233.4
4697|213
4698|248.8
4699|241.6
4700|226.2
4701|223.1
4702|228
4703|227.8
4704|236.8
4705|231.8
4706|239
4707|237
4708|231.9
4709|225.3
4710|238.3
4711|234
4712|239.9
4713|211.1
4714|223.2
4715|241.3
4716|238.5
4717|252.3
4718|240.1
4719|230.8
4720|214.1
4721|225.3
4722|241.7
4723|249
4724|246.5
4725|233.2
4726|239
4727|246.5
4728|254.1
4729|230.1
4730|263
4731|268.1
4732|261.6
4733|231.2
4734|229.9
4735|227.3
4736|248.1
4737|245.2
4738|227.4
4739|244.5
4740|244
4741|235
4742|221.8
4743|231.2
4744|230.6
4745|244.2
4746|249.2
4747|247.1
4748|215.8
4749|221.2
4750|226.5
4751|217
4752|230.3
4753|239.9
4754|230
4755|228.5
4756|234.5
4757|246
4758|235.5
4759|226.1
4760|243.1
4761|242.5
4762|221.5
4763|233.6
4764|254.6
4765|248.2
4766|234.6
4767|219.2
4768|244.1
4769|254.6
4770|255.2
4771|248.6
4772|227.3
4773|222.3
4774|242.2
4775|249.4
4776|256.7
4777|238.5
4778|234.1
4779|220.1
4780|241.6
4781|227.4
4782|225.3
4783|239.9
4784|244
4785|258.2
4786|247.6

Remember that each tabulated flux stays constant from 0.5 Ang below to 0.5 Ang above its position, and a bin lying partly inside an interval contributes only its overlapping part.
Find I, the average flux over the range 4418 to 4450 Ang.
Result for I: 283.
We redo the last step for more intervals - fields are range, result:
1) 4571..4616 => 251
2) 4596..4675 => 251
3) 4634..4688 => 253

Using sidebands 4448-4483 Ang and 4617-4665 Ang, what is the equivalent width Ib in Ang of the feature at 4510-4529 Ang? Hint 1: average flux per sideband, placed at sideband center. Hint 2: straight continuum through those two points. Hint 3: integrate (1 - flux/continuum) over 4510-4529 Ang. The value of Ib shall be 1.35 Ang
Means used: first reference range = 272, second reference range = 252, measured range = 247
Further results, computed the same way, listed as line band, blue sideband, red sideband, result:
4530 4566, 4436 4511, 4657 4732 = 2.0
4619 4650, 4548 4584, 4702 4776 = -0.9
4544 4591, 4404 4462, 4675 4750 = 2.5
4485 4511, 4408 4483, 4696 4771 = 1.6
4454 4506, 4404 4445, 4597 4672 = 2.0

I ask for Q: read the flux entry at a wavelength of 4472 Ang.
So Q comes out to 278.9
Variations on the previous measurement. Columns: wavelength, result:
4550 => 271.2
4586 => 240.2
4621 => 254.4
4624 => 246.3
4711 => 234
